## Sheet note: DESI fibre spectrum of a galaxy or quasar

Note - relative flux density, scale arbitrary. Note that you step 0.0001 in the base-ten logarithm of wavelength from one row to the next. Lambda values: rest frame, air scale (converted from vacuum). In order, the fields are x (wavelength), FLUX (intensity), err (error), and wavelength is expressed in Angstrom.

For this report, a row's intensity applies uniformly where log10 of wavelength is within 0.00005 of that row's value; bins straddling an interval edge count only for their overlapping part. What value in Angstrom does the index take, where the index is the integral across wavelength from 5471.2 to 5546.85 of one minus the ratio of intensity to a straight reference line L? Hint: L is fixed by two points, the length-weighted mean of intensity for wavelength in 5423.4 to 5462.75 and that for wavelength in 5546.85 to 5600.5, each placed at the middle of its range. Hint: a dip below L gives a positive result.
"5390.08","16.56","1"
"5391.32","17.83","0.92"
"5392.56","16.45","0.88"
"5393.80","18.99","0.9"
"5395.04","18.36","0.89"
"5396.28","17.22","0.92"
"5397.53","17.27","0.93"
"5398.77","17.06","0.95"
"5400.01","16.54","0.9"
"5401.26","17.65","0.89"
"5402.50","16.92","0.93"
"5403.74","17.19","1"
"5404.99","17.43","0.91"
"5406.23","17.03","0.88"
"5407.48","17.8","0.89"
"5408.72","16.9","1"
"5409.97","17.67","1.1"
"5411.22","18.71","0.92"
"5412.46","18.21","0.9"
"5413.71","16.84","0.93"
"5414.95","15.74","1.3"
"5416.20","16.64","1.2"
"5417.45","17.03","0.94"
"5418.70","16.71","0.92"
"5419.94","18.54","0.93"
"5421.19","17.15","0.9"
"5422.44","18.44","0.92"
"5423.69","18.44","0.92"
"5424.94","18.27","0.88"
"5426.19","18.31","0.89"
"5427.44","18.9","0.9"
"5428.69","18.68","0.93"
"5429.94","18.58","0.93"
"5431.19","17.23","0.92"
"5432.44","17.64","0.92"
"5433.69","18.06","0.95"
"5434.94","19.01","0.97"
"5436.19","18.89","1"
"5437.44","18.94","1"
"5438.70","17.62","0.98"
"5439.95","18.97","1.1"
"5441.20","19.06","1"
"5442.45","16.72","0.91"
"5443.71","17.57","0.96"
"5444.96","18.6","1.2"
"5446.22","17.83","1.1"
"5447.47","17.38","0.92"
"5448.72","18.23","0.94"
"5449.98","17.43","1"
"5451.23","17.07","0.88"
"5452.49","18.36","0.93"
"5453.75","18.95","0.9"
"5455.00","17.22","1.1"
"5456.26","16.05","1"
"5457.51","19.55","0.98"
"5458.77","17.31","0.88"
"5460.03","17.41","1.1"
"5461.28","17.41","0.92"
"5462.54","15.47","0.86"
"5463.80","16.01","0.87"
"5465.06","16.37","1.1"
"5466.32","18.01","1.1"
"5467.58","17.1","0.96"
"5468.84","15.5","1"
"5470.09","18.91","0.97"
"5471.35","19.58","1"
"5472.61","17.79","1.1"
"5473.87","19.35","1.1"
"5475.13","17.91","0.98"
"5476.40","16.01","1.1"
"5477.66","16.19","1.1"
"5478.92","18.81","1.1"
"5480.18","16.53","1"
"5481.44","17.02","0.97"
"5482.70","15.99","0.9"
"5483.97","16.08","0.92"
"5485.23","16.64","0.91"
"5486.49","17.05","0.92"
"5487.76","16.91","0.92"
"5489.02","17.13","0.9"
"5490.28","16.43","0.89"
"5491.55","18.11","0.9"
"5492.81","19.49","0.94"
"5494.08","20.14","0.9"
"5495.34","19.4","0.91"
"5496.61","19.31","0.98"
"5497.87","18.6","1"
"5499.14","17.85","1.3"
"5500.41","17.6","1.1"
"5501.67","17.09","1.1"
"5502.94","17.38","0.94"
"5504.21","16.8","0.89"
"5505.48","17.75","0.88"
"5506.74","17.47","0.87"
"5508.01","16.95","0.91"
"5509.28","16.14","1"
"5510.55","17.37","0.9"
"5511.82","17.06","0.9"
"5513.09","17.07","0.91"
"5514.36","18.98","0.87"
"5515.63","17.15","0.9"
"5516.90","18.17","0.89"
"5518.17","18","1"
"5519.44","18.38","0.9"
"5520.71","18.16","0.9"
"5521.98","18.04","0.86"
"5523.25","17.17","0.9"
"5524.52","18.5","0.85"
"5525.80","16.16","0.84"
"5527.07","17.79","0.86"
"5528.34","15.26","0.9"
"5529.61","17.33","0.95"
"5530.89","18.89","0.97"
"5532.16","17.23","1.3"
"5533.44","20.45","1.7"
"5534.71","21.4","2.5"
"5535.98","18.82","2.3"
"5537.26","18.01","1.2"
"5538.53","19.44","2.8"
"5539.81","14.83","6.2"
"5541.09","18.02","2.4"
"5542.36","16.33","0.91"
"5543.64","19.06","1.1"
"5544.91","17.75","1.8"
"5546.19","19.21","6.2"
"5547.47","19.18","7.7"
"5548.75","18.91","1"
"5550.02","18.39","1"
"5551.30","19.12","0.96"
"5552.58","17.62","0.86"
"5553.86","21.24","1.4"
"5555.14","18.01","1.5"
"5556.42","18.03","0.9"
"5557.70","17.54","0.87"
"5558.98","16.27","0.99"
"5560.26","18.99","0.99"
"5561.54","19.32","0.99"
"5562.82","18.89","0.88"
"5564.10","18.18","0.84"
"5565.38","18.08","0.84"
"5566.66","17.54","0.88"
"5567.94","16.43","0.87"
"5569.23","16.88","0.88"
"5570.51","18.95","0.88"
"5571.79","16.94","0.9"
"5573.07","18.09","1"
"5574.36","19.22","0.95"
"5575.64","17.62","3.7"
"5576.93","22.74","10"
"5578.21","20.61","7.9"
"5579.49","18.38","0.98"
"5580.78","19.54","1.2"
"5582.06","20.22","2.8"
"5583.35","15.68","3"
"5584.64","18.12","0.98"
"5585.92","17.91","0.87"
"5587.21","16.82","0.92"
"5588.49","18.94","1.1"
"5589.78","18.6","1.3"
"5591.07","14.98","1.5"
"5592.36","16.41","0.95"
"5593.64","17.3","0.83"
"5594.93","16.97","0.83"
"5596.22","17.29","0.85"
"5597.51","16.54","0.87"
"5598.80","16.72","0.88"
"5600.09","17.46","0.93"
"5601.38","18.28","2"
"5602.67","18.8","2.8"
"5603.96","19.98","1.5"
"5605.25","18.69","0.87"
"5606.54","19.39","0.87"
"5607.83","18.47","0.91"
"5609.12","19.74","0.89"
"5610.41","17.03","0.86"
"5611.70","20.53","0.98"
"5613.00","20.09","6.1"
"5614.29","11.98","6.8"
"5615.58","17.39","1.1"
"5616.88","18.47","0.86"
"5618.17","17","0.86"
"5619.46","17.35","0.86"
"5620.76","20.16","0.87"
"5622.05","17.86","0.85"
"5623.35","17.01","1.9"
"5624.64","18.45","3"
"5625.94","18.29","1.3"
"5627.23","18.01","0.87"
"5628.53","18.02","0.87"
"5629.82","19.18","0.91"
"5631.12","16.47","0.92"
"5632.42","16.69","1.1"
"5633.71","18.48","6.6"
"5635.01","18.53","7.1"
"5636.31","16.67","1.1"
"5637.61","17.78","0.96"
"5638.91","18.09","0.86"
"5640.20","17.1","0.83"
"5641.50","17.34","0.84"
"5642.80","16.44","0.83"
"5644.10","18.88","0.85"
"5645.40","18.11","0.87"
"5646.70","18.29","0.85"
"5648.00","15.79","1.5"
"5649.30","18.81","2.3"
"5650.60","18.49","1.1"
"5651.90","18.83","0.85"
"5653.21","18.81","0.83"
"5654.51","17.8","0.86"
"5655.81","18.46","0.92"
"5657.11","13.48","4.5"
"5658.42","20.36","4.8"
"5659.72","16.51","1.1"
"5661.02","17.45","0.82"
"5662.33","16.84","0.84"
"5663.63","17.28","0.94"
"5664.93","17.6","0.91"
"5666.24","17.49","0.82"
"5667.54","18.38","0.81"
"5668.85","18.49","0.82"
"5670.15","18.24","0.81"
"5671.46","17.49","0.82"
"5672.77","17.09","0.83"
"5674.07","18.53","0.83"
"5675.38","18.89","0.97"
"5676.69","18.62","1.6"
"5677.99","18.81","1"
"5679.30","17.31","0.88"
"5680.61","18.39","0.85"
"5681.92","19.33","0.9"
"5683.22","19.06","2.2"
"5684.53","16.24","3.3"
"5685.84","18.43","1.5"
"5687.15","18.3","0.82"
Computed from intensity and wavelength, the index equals 1.29 Angstrom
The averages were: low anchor 18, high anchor 18.1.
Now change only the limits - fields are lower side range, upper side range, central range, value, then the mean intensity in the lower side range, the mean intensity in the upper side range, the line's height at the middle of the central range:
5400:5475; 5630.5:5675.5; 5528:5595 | -1.94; 17.7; 17.7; 17.7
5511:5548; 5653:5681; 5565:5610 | -0.51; 18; 17.8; 17.9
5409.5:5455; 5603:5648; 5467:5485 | 0.63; 17.9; 18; 18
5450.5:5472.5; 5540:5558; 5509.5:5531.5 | 0.59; 17.4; 18.4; 18.1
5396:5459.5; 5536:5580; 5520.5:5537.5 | 0.13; 17.8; 18.4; 18.2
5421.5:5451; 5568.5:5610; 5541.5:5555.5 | -0.34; 18.2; 18.2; 18.2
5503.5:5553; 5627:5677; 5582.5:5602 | 0.67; 17.9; 17.8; 17.8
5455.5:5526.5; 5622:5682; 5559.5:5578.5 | -0.90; 17.5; 17.8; 17.7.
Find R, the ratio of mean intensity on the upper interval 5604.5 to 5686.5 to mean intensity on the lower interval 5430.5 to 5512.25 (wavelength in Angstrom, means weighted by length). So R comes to 1.02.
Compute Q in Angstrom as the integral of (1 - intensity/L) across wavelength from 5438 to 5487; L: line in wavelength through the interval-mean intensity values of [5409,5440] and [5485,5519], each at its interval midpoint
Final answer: 1.0 Angstrom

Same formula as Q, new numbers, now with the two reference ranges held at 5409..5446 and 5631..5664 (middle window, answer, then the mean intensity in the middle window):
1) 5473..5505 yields 0.5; 17.6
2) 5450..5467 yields 0.6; 17.3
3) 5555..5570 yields -0.1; 17.9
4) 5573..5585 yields -0.9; 19.1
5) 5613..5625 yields 0.2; 17.4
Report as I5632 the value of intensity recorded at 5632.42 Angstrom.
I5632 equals 16.69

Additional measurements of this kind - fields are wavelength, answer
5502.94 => 17.38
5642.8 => 16.44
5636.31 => 16.67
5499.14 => 17.85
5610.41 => 17.03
